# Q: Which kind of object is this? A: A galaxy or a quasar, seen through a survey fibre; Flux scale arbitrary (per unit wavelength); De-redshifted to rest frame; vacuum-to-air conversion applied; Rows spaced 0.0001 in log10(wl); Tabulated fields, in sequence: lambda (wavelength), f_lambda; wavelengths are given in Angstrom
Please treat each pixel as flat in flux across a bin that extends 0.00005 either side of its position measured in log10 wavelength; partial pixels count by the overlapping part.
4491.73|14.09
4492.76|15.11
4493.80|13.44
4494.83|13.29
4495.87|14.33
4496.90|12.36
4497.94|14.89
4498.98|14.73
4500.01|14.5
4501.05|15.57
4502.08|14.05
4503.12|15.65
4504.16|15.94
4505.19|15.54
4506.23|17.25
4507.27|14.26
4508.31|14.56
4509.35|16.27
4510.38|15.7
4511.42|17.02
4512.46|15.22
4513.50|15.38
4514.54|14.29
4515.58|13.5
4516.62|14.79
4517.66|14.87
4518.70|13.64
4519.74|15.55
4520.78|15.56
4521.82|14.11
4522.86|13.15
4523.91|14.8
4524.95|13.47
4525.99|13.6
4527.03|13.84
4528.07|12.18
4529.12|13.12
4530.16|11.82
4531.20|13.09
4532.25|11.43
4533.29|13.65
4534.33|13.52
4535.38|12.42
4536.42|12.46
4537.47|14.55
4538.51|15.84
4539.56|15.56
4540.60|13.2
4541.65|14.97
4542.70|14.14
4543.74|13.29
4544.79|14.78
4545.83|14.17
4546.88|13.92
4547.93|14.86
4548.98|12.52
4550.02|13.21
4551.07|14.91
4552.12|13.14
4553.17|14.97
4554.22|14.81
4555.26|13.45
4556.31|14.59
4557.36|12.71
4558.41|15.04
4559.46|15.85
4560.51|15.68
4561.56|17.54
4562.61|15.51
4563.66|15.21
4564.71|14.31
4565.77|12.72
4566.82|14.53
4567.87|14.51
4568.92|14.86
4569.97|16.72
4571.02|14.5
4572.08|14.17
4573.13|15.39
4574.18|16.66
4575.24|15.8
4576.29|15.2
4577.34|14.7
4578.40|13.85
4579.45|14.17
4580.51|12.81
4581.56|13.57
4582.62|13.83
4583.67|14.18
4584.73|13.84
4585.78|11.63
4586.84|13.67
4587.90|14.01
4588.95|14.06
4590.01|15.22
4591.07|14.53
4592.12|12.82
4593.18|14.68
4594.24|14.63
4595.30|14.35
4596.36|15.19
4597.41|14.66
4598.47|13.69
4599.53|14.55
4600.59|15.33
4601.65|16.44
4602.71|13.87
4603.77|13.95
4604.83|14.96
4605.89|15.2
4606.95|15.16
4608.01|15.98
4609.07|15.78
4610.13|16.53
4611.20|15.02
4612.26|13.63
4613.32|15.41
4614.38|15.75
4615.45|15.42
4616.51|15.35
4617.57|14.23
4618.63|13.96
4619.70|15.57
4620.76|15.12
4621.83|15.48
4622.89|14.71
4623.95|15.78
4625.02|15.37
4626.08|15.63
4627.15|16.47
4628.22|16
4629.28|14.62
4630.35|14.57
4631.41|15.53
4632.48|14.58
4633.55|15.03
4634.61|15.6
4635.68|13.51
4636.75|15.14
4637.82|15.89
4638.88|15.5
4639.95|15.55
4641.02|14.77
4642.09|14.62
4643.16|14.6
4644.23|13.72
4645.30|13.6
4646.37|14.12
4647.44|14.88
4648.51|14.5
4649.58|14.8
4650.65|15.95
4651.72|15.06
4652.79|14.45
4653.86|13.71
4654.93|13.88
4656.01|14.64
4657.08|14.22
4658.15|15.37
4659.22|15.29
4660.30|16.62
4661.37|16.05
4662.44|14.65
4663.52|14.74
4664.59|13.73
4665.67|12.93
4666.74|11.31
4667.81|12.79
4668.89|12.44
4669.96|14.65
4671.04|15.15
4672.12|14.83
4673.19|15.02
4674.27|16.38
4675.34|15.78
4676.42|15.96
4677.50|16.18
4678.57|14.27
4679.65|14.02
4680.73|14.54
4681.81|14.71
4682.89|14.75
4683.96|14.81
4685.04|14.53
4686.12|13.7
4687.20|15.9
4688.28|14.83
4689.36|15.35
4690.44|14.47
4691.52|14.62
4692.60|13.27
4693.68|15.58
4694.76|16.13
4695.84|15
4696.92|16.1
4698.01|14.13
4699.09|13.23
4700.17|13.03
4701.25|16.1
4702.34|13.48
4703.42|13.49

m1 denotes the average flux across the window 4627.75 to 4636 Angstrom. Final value 15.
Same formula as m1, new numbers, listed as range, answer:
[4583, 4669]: 14.7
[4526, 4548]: 13.6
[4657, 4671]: 14.2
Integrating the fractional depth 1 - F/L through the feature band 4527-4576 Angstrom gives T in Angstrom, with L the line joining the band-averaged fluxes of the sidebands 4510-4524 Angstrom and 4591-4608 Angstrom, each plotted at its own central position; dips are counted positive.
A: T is 1.60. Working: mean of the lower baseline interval 14.8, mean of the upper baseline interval 14.7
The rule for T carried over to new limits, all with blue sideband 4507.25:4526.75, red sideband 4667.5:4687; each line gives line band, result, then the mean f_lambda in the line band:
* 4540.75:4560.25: 0.7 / 14.2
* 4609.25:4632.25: -0.8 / 15.2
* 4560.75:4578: -0.5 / 15.1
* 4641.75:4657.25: 0.3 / 14.5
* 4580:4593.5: 0.9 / 13.7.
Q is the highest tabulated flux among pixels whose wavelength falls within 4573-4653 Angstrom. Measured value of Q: 16.66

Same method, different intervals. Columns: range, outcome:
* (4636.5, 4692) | 16.62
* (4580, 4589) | 14.18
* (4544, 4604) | 17.54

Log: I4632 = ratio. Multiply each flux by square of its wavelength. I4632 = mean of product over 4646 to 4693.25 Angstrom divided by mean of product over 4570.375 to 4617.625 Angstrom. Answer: 1.03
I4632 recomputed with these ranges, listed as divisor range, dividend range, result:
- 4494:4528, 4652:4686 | 1.06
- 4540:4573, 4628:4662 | 1.07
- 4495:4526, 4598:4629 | 1.07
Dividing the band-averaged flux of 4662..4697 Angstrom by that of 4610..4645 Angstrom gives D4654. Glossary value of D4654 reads 0.97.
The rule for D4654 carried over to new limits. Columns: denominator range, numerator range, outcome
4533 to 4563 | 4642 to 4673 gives 1.01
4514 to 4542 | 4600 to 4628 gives 1.10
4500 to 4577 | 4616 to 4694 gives 1.02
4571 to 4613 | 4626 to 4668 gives 1.01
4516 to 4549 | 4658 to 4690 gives 1.06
